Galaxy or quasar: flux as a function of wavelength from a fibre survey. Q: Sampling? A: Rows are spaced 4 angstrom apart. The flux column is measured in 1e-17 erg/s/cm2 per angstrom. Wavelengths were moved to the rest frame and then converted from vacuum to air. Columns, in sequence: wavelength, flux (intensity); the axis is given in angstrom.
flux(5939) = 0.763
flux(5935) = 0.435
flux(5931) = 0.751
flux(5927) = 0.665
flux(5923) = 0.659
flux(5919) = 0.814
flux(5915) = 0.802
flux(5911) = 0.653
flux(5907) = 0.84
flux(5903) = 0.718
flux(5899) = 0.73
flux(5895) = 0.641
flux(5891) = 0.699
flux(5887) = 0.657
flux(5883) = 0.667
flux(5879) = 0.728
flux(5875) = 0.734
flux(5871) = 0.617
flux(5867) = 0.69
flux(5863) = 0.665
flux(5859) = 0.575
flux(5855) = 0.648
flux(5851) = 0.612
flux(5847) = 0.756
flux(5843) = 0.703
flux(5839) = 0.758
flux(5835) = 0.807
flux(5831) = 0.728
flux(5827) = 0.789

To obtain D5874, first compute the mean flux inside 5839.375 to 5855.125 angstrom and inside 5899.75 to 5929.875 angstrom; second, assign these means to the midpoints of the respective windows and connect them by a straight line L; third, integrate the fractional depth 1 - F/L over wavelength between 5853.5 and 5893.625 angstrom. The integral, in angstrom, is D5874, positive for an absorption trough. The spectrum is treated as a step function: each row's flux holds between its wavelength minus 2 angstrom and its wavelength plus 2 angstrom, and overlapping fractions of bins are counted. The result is 2.3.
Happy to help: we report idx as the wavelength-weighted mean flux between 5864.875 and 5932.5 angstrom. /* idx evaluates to 0.709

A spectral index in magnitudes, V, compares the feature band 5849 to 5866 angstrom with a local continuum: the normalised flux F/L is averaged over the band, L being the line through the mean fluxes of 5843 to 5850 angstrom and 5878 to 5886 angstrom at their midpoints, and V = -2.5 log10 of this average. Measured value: 0.13 mag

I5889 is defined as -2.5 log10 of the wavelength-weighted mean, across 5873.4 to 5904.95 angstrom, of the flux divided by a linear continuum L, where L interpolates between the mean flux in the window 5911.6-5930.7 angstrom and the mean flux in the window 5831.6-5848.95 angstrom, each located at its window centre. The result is 0.066 mag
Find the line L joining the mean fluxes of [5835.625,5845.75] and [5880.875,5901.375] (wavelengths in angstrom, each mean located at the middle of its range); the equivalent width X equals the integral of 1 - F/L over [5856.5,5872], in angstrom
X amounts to 1.6 angstrom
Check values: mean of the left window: 0.743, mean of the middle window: 0.638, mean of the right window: 0.68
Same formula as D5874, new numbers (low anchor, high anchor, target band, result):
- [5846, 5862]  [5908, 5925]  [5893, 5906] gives 0.1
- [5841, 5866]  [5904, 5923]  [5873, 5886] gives 0.0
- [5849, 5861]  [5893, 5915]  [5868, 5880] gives -0.6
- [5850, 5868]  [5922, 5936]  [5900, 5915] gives -2.5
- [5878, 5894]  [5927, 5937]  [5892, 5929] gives -4.7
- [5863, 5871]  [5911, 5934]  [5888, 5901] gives 0.1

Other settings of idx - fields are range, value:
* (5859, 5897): 0.672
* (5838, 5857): 0.692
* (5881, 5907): 0.697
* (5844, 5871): 0.656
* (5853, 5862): 0.617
